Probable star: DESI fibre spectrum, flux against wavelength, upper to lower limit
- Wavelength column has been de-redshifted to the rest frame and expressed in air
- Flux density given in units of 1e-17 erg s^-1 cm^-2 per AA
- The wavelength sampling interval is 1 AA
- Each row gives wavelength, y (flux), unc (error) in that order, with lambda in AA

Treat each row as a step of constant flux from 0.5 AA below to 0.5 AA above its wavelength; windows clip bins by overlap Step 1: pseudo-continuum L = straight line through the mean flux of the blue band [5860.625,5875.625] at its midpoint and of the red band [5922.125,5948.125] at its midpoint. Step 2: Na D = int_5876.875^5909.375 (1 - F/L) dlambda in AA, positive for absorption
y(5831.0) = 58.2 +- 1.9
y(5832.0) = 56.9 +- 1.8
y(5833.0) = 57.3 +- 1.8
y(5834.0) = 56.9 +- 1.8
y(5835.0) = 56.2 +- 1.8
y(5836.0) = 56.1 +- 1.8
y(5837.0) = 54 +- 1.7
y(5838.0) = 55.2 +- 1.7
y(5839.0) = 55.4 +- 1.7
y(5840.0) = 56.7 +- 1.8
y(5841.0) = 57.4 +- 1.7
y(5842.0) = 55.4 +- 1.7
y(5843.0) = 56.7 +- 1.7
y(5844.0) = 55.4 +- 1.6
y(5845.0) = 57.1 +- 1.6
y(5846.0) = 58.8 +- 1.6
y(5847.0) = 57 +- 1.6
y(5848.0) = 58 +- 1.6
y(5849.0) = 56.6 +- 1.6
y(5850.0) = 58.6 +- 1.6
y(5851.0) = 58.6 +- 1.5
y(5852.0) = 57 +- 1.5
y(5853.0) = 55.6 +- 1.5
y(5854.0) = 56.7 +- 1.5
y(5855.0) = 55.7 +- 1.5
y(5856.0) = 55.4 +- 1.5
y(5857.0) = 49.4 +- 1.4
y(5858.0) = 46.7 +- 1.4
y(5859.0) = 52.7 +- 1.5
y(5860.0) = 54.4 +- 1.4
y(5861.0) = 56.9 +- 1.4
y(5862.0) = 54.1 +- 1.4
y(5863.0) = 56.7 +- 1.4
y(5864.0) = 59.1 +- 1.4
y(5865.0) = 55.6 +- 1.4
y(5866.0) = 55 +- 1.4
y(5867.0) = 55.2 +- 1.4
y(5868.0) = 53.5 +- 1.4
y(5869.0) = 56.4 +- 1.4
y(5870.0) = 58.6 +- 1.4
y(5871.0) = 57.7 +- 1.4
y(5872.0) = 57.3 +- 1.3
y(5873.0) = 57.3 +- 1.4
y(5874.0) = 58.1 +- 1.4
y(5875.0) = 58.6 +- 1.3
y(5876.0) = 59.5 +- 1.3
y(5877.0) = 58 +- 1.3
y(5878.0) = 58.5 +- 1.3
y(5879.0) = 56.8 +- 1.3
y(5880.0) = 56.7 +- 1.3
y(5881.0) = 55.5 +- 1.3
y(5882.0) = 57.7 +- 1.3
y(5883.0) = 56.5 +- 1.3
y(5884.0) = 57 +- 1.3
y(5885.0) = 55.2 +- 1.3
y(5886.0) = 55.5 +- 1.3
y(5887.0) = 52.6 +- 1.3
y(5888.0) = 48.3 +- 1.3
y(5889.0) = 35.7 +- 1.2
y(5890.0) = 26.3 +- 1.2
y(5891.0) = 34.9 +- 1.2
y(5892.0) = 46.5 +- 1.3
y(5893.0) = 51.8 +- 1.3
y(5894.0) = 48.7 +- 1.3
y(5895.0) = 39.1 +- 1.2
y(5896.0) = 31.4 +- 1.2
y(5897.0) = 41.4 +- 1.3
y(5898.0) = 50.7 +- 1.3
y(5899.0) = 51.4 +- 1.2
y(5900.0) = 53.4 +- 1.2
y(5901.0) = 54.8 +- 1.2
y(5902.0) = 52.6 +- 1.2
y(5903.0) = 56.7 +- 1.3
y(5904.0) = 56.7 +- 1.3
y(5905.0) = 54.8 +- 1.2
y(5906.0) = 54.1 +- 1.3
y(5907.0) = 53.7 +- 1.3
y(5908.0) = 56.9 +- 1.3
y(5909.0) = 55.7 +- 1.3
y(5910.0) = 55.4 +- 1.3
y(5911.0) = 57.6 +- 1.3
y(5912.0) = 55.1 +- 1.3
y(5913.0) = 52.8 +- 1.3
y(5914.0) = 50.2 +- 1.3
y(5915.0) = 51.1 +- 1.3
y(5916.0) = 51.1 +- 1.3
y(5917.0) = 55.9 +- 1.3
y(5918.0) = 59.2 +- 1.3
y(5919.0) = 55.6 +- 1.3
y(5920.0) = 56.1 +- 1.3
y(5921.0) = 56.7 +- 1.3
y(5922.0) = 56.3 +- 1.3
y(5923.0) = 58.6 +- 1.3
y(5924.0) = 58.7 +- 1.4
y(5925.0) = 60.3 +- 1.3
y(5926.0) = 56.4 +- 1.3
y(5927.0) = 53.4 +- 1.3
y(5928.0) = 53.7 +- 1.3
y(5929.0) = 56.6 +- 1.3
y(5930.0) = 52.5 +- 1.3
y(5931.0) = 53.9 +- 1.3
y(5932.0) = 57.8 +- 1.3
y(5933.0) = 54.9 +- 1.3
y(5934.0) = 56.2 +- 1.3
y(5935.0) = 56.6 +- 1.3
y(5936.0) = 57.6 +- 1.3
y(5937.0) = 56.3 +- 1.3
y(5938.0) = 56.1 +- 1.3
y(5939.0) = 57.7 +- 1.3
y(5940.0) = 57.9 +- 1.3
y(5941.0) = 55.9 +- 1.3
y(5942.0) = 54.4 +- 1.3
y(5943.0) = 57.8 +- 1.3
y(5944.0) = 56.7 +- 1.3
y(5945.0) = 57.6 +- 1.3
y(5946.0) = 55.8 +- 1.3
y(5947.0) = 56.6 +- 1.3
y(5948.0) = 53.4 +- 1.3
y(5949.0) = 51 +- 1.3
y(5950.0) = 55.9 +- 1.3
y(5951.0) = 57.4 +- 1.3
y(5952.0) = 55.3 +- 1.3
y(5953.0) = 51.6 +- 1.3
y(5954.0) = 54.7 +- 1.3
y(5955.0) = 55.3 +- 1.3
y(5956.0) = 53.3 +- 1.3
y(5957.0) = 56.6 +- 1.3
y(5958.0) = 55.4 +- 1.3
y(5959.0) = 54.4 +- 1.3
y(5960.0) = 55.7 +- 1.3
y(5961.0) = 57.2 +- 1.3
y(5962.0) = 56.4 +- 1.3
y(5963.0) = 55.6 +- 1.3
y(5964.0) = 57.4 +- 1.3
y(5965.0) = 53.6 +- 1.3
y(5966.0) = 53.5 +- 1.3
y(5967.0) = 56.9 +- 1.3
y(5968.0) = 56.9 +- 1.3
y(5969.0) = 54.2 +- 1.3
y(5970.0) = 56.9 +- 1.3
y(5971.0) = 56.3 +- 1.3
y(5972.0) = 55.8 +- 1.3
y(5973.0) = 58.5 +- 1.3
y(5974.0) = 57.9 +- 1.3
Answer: 3.38 AA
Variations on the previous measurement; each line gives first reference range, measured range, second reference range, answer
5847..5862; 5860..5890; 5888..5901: -3.7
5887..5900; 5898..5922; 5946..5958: -4.3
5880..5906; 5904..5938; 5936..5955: -1.8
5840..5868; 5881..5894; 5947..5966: 1.6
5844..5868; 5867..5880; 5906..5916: -0.5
